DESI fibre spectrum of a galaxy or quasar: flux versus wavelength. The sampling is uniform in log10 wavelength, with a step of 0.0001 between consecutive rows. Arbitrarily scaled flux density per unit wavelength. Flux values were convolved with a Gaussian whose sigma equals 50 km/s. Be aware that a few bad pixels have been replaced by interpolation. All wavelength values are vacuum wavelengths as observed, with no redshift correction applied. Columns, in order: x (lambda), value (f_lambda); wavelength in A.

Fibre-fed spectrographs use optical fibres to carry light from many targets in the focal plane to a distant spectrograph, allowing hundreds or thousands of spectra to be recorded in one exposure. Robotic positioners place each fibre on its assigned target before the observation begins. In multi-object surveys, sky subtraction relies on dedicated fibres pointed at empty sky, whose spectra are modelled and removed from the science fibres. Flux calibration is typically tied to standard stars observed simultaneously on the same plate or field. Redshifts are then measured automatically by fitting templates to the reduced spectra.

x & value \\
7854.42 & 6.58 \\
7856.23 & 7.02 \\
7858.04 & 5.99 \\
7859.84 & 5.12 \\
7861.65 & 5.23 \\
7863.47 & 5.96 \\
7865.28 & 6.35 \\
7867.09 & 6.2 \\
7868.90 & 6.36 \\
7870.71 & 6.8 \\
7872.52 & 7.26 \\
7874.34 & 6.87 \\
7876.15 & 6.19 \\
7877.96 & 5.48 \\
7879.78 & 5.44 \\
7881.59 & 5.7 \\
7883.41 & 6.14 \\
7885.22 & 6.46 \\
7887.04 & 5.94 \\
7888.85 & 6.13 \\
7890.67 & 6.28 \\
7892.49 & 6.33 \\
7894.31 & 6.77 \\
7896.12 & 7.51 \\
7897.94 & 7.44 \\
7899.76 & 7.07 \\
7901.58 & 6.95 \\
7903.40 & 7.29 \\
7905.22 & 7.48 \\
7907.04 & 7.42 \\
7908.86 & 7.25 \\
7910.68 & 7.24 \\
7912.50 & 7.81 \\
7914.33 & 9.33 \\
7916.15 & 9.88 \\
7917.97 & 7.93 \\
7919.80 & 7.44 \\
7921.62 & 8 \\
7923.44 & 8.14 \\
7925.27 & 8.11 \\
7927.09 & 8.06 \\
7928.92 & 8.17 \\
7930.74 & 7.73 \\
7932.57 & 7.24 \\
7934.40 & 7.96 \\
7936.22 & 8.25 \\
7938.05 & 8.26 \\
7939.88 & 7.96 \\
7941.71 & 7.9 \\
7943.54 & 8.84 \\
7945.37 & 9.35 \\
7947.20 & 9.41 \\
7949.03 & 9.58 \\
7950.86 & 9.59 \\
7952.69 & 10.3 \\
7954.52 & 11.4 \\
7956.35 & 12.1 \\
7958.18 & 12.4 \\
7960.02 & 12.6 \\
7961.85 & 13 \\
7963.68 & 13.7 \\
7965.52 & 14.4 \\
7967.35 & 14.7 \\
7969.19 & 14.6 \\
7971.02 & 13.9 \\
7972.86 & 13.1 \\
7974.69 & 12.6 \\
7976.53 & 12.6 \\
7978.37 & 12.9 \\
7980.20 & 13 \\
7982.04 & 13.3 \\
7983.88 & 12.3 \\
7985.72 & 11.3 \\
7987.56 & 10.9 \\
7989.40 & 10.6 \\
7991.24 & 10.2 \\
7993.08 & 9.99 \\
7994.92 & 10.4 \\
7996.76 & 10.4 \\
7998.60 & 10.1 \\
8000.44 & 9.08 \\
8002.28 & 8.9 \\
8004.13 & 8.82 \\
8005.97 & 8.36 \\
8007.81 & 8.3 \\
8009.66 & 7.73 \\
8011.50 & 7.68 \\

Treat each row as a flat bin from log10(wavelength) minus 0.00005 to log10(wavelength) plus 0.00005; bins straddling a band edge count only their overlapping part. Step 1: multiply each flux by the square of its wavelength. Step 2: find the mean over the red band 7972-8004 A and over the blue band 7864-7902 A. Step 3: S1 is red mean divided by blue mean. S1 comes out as 1.78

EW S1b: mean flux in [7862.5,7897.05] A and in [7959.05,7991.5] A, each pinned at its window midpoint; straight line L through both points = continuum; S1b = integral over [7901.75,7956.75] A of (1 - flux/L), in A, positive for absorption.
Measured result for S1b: 6.84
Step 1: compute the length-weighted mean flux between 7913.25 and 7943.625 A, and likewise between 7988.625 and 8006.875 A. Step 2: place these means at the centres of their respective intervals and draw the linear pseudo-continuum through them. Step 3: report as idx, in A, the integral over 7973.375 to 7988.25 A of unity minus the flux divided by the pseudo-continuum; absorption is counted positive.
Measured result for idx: -5.0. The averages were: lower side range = 8.17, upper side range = 9.68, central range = 12.4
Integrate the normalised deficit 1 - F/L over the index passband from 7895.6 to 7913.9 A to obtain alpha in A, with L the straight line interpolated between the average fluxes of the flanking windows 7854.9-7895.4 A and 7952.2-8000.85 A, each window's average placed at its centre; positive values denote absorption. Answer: 1.2 A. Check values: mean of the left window 6.19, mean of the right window 12.1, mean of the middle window 7.39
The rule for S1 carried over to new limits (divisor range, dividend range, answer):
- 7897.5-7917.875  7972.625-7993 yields 1.57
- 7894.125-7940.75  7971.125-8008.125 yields 1.43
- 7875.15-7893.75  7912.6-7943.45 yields 1.37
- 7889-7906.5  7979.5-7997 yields 1.65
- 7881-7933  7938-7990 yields 1.61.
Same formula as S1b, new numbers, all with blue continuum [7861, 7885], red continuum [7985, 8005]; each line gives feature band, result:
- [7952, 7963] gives -3.94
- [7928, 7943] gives 0.37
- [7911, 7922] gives -1.17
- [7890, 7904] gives -0.04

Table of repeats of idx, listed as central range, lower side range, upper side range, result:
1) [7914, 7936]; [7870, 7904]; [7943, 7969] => 2.8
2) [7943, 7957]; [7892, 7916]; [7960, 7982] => 1.9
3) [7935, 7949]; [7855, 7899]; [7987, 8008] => -0.8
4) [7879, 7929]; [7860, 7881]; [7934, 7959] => 2.6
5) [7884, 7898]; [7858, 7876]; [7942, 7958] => 1.5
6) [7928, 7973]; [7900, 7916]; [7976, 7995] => -3.0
